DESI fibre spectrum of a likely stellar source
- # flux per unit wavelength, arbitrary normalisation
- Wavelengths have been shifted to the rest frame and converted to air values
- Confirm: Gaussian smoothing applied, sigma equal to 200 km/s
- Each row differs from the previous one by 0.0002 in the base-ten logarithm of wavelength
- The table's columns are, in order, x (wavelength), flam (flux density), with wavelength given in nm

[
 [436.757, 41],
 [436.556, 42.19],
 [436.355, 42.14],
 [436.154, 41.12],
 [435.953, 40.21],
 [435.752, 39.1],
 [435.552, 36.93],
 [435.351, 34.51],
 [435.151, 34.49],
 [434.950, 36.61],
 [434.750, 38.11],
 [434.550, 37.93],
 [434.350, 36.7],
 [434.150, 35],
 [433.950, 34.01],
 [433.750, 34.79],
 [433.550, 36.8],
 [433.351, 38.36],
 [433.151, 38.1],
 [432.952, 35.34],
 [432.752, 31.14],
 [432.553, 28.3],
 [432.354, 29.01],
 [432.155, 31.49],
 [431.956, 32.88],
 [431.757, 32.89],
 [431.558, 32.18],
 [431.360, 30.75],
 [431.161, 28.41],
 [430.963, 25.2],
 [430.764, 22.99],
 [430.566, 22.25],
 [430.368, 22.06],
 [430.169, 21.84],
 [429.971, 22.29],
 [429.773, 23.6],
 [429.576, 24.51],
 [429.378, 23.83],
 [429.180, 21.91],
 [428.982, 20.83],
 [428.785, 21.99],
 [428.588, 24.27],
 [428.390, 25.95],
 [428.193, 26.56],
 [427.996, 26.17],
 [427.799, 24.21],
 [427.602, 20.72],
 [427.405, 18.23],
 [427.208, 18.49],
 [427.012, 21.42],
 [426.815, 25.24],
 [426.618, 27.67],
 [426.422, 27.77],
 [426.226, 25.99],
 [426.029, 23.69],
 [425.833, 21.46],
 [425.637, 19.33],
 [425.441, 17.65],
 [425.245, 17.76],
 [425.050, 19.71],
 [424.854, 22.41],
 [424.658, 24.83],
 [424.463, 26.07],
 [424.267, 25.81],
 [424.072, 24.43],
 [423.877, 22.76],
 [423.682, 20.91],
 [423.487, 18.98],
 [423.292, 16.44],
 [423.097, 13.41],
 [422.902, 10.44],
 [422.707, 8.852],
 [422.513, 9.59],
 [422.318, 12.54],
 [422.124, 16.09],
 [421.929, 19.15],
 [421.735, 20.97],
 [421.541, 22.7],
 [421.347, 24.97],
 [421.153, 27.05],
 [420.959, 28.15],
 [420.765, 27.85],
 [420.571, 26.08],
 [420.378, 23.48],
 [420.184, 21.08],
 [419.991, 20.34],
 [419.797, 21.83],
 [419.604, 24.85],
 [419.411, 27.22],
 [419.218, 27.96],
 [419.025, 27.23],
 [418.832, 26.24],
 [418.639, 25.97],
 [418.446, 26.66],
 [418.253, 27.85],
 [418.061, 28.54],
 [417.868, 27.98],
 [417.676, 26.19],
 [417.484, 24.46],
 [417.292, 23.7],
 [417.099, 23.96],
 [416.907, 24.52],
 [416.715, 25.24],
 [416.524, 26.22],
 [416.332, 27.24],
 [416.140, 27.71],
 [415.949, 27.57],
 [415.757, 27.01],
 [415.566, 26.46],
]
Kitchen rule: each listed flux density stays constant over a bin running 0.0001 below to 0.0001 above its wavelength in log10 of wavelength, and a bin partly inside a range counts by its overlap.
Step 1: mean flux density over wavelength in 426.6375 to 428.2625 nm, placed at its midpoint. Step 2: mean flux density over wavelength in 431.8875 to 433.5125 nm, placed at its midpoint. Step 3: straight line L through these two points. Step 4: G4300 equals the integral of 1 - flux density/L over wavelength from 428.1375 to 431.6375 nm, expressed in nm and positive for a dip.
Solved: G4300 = 0.40 nm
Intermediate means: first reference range 22.8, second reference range 33.2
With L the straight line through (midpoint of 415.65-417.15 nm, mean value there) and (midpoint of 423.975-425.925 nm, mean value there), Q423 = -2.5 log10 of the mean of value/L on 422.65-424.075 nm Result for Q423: 0.33 mag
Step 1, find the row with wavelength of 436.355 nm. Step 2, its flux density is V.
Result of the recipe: 42.14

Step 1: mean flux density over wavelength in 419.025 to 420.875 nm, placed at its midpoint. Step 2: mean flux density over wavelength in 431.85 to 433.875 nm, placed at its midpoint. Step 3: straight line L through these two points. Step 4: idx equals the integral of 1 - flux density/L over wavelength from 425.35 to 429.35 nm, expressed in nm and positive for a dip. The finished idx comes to 0.91 nm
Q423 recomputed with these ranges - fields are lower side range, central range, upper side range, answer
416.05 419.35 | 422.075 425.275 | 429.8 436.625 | 0.496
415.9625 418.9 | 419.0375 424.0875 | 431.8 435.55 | 0.334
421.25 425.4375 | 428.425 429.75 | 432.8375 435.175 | 0.222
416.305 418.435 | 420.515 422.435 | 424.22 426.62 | 0.097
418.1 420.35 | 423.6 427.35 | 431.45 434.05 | 0.264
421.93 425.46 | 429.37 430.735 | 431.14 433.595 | 0.254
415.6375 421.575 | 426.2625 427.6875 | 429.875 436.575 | 0.287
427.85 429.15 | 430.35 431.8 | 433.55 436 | 0.083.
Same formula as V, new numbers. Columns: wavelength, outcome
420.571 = 26.08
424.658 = 24.83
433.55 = 36.8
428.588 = 24.27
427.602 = 20.72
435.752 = 39.1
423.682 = 20.91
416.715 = 25.24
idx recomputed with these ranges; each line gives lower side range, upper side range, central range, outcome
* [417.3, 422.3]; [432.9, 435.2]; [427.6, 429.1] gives 0.36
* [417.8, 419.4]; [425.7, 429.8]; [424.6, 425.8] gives 0.21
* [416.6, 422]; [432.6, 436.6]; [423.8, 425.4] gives 0.35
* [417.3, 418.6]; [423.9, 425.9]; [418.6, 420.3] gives 0.07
